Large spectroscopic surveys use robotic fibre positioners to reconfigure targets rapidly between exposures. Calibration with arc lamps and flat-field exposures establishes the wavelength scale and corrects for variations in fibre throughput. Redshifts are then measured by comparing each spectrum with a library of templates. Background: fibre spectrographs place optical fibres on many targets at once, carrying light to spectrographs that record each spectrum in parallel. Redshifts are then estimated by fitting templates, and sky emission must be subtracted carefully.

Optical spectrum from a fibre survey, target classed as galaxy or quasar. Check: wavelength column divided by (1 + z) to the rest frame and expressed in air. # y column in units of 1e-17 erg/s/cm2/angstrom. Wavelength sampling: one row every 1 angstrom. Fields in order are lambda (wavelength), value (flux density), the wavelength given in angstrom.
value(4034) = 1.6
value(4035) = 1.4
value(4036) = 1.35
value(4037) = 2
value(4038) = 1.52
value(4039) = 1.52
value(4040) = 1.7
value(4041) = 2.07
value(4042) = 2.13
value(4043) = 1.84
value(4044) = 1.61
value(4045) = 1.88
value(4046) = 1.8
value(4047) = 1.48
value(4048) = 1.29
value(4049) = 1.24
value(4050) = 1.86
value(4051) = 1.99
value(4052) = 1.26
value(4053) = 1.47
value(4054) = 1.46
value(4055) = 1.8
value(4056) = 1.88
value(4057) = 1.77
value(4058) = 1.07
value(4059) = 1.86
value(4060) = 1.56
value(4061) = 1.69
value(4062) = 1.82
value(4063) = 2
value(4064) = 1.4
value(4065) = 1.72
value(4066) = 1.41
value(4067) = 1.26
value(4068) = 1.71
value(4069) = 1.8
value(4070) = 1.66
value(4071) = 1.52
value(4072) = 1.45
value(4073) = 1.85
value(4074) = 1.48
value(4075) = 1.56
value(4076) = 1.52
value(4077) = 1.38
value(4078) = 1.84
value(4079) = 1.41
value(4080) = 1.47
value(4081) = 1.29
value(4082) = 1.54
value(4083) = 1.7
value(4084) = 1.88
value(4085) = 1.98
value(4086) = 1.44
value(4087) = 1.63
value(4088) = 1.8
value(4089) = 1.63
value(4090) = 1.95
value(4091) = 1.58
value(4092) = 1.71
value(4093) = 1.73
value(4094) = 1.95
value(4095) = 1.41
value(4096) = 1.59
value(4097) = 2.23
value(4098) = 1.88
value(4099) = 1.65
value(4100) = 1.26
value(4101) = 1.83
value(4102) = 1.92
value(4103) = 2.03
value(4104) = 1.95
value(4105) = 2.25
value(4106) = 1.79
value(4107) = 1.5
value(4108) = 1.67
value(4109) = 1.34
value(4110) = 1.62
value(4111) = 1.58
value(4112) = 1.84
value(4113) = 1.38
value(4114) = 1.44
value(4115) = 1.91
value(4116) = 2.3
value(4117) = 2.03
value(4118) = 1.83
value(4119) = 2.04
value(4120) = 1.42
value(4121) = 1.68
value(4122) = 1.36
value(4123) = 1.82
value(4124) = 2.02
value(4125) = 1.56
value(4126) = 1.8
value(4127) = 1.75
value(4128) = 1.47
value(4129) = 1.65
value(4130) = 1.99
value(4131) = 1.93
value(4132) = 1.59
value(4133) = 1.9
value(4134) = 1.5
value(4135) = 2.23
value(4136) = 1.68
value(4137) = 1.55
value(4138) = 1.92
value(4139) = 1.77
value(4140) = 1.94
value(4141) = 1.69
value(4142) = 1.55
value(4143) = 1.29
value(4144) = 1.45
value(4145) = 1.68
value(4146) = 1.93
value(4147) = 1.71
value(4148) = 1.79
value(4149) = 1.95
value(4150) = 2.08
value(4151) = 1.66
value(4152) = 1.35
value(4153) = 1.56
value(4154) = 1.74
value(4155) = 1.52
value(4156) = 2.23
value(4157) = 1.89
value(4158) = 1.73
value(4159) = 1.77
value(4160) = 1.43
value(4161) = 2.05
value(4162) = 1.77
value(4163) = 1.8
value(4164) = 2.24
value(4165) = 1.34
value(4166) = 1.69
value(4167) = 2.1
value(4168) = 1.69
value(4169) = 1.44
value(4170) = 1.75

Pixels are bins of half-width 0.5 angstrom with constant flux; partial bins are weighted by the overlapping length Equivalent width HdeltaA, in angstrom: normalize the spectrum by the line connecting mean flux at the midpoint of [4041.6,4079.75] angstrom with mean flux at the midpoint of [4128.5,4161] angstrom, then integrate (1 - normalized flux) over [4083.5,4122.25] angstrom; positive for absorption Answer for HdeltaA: -1.46 angstrom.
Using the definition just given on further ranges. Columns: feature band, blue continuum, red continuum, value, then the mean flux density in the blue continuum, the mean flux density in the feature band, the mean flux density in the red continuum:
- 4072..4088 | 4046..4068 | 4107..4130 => 0.4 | 1.59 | 1.6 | 1.71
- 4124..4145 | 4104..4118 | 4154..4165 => 0.8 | 1.75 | 1.72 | 1.82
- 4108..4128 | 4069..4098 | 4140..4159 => -0.3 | 1.66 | 1.71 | 1.72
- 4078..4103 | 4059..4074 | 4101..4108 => 1.4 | 1.63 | 1.7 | 1.88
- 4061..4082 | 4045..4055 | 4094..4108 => 1.0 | 1.57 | 1.58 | 1.79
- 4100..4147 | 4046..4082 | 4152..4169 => -1.4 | 1.58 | 1.74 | 1.76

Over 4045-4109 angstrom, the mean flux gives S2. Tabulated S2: 1.66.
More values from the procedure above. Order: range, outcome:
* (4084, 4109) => 1.76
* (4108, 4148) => 1.72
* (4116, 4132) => 1.77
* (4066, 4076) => 1.58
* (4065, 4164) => 1.71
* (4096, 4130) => 1.75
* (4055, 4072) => 1.63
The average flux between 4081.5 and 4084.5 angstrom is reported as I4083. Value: 1.71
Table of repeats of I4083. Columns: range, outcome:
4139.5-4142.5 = 1.73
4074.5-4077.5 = 1.49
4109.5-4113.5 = 1.6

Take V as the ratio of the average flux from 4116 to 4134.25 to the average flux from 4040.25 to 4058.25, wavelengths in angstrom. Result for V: 1.05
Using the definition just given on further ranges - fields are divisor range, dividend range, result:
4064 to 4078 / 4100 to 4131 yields 1.12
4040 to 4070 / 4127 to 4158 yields 1.05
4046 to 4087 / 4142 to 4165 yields 1.09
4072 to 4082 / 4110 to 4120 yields 1.17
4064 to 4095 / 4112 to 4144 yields 1.07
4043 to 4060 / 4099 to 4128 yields 1.08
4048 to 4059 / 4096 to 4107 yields 1.17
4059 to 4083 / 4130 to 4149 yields 1.10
